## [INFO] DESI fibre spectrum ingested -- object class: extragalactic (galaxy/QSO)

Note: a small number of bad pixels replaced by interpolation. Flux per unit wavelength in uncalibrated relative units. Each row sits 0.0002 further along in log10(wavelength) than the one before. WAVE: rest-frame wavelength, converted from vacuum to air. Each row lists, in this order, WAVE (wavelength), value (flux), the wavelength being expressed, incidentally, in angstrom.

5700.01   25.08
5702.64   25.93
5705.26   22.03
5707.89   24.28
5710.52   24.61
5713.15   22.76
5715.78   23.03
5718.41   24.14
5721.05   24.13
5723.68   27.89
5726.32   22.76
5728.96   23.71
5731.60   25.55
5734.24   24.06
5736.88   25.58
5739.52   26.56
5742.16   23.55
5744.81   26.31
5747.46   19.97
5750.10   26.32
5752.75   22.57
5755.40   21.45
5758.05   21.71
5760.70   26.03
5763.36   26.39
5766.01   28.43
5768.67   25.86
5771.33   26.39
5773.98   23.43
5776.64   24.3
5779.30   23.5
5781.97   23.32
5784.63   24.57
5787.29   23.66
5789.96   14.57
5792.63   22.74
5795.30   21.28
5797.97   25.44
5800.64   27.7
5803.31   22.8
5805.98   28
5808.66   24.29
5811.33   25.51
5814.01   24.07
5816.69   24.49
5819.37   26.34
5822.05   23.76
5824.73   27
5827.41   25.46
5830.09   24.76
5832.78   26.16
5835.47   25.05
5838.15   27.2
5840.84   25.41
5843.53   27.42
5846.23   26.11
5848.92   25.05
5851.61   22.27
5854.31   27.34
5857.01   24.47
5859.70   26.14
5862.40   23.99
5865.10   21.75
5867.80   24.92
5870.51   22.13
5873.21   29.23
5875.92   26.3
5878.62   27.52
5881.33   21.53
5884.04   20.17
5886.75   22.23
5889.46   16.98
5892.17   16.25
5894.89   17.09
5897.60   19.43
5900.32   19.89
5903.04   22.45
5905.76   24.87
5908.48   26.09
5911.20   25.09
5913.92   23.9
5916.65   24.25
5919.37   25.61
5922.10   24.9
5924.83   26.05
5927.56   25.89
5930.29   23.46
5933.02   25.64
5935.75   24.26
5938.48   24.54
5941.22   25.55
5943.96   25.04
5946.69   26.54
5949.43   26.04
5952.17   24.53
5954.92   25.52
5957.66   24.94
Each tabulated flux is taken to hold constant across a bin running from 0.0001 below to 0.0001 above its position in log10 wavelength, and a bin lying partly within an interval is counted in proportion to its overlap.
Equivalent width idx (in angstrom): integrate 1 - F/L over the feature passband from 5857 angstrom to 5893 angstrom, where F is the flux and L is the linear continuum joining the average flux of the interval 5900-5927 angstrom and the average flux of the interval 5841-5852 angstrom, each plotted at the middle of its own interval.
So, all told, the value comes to 2.8 angstrom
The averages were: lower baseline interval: 25.5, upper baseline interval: 24.5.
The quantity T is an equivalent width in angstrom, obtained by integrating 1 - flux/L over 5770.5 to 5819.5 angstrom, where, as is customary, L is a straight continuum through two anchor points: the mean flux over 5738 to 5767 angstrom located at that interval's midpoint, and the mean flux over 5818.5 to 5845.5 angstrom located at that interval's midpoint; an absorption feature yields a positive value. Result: 2.5 angstrom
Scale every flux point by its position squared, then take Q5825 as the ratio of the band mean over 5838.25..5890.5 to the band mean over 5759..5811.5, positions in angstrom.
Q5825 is 1.03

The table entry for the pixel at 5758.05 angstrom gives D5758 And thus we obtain 21.71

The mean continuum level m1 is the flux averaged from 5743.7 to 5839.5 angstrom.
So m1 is 24.5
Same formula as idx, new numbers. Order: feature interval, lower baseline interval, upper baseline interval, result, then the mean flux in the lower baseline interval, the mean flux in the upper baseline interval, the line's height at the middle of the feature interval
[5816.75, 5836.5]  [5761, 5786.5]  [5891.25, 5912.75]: -1.5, 25.1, 21.5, 23.6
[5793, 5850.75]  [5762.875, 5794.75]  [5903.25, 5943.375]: -2.8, 23.8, 24.9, 24.1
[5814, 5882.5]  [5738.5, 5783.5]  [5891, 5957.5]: -3.1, 24.5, 23.9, 24.2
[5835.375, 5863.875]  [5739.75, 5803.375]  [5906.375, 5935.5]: -1.2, 23.9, 25.1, 24.5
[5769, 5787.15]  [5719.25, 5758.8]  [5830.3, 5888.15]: 0.1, 24.2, 24.9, 24.4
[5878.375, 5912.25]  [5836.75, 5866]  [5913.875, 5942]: 5.1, 25.3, 24.9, 25.1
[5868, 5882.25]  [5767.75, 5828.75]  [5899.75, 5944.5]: -0.5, 24.3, 24.6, 24.5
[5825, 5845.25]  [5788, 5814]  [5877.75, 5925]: -2.5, 23.6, 22.3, 23.2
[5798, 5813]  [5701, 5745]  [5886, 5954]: -1.0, 24.5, 23.5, 24.1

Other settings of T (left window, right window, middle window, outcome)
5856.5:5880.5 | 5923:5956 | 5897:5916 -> 1.43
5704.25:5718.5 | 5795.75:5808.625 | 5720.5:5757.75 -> -0.28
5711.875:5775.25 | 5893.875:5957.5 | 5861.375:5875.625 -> -0.12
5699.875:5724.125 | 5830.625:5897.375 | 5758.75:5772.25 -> -1.30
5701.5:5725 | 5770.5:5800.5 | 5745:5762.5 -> 0.25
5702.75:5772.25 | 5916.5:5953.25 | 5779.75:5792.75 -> 1.51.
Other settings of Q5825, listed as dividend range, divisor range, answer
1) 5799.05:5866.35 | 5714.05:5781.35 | 1.06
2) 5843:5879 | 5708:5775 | 1.07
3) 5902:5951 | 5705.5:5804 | 1.10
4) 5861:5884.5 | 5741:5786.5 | 1.04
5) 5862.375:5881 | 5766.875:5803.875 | 1.09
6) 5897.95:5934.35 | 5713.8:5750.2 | 1.06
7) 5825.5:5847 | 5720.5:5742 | 1.08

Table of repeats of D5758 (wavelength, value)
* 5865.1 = 21.75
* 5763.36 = 26.39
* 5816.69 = 24.49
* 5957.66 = 24.94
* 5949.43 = 26.04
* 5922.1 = 24.9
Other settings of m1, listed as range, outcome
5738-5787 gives 24.5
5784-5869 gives 24.7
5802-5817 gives 24.9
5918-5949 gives 25.3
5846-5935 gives 23.6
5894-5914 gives 22.4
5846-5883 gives 24.8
